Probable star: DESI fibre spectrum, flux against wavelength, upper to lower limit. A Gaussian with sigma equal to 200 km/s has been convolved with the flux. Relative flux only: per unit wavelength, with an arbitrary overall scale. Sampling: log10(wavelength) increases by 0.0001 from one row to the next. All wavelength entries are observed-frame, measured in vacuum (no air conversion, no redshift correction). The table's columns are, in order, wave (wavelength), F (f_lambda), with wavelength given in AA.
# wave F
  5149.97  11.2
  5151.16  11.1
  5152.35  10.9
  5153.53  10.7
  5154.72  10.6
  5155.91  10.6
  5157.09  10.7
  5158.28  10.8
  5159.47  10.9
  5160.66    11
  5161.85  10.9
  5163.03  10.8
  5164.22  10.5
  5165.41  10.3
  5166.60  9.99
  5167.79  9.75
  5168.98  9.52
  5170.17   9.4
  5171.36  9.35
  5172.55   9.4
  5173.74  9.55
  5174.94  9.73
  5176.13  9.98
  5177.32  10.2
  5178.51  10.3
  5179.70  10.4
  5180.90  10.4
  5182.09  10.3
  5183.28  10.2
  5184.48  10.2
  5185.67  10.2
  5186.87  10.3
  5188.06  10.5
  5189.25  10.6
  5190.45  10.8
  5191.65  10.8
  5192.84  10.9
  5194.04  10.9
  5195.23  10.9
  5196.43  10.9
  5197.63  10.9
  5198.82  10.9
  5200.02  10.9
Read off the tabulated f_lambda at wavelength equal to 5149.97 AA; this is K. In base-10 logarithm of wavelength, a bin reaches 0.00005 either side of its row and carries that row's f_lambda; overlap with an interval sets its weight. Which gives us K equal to 11.2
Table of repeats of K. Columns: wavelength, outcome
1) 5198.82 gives 10.9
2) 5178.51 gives 10.3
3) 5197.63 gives 10.9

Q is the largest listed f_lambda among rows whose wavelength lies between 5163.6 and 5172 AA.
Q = 10.5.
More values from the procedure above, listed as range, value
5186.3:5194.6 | 10.9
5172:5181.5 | 10.4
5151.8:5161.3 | 11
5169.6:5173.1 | 9.4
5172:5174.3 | 9.55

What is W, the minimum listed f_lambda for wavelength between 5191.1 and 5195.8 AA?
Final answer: 10.8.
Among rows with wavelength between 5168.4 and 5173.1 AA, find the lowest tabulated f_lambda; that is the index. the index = 9.35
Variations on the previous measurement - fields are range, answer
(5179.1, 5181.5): 10.4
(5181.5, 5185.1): 10.2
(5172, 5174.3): 9.4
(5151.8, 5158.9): 10.6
